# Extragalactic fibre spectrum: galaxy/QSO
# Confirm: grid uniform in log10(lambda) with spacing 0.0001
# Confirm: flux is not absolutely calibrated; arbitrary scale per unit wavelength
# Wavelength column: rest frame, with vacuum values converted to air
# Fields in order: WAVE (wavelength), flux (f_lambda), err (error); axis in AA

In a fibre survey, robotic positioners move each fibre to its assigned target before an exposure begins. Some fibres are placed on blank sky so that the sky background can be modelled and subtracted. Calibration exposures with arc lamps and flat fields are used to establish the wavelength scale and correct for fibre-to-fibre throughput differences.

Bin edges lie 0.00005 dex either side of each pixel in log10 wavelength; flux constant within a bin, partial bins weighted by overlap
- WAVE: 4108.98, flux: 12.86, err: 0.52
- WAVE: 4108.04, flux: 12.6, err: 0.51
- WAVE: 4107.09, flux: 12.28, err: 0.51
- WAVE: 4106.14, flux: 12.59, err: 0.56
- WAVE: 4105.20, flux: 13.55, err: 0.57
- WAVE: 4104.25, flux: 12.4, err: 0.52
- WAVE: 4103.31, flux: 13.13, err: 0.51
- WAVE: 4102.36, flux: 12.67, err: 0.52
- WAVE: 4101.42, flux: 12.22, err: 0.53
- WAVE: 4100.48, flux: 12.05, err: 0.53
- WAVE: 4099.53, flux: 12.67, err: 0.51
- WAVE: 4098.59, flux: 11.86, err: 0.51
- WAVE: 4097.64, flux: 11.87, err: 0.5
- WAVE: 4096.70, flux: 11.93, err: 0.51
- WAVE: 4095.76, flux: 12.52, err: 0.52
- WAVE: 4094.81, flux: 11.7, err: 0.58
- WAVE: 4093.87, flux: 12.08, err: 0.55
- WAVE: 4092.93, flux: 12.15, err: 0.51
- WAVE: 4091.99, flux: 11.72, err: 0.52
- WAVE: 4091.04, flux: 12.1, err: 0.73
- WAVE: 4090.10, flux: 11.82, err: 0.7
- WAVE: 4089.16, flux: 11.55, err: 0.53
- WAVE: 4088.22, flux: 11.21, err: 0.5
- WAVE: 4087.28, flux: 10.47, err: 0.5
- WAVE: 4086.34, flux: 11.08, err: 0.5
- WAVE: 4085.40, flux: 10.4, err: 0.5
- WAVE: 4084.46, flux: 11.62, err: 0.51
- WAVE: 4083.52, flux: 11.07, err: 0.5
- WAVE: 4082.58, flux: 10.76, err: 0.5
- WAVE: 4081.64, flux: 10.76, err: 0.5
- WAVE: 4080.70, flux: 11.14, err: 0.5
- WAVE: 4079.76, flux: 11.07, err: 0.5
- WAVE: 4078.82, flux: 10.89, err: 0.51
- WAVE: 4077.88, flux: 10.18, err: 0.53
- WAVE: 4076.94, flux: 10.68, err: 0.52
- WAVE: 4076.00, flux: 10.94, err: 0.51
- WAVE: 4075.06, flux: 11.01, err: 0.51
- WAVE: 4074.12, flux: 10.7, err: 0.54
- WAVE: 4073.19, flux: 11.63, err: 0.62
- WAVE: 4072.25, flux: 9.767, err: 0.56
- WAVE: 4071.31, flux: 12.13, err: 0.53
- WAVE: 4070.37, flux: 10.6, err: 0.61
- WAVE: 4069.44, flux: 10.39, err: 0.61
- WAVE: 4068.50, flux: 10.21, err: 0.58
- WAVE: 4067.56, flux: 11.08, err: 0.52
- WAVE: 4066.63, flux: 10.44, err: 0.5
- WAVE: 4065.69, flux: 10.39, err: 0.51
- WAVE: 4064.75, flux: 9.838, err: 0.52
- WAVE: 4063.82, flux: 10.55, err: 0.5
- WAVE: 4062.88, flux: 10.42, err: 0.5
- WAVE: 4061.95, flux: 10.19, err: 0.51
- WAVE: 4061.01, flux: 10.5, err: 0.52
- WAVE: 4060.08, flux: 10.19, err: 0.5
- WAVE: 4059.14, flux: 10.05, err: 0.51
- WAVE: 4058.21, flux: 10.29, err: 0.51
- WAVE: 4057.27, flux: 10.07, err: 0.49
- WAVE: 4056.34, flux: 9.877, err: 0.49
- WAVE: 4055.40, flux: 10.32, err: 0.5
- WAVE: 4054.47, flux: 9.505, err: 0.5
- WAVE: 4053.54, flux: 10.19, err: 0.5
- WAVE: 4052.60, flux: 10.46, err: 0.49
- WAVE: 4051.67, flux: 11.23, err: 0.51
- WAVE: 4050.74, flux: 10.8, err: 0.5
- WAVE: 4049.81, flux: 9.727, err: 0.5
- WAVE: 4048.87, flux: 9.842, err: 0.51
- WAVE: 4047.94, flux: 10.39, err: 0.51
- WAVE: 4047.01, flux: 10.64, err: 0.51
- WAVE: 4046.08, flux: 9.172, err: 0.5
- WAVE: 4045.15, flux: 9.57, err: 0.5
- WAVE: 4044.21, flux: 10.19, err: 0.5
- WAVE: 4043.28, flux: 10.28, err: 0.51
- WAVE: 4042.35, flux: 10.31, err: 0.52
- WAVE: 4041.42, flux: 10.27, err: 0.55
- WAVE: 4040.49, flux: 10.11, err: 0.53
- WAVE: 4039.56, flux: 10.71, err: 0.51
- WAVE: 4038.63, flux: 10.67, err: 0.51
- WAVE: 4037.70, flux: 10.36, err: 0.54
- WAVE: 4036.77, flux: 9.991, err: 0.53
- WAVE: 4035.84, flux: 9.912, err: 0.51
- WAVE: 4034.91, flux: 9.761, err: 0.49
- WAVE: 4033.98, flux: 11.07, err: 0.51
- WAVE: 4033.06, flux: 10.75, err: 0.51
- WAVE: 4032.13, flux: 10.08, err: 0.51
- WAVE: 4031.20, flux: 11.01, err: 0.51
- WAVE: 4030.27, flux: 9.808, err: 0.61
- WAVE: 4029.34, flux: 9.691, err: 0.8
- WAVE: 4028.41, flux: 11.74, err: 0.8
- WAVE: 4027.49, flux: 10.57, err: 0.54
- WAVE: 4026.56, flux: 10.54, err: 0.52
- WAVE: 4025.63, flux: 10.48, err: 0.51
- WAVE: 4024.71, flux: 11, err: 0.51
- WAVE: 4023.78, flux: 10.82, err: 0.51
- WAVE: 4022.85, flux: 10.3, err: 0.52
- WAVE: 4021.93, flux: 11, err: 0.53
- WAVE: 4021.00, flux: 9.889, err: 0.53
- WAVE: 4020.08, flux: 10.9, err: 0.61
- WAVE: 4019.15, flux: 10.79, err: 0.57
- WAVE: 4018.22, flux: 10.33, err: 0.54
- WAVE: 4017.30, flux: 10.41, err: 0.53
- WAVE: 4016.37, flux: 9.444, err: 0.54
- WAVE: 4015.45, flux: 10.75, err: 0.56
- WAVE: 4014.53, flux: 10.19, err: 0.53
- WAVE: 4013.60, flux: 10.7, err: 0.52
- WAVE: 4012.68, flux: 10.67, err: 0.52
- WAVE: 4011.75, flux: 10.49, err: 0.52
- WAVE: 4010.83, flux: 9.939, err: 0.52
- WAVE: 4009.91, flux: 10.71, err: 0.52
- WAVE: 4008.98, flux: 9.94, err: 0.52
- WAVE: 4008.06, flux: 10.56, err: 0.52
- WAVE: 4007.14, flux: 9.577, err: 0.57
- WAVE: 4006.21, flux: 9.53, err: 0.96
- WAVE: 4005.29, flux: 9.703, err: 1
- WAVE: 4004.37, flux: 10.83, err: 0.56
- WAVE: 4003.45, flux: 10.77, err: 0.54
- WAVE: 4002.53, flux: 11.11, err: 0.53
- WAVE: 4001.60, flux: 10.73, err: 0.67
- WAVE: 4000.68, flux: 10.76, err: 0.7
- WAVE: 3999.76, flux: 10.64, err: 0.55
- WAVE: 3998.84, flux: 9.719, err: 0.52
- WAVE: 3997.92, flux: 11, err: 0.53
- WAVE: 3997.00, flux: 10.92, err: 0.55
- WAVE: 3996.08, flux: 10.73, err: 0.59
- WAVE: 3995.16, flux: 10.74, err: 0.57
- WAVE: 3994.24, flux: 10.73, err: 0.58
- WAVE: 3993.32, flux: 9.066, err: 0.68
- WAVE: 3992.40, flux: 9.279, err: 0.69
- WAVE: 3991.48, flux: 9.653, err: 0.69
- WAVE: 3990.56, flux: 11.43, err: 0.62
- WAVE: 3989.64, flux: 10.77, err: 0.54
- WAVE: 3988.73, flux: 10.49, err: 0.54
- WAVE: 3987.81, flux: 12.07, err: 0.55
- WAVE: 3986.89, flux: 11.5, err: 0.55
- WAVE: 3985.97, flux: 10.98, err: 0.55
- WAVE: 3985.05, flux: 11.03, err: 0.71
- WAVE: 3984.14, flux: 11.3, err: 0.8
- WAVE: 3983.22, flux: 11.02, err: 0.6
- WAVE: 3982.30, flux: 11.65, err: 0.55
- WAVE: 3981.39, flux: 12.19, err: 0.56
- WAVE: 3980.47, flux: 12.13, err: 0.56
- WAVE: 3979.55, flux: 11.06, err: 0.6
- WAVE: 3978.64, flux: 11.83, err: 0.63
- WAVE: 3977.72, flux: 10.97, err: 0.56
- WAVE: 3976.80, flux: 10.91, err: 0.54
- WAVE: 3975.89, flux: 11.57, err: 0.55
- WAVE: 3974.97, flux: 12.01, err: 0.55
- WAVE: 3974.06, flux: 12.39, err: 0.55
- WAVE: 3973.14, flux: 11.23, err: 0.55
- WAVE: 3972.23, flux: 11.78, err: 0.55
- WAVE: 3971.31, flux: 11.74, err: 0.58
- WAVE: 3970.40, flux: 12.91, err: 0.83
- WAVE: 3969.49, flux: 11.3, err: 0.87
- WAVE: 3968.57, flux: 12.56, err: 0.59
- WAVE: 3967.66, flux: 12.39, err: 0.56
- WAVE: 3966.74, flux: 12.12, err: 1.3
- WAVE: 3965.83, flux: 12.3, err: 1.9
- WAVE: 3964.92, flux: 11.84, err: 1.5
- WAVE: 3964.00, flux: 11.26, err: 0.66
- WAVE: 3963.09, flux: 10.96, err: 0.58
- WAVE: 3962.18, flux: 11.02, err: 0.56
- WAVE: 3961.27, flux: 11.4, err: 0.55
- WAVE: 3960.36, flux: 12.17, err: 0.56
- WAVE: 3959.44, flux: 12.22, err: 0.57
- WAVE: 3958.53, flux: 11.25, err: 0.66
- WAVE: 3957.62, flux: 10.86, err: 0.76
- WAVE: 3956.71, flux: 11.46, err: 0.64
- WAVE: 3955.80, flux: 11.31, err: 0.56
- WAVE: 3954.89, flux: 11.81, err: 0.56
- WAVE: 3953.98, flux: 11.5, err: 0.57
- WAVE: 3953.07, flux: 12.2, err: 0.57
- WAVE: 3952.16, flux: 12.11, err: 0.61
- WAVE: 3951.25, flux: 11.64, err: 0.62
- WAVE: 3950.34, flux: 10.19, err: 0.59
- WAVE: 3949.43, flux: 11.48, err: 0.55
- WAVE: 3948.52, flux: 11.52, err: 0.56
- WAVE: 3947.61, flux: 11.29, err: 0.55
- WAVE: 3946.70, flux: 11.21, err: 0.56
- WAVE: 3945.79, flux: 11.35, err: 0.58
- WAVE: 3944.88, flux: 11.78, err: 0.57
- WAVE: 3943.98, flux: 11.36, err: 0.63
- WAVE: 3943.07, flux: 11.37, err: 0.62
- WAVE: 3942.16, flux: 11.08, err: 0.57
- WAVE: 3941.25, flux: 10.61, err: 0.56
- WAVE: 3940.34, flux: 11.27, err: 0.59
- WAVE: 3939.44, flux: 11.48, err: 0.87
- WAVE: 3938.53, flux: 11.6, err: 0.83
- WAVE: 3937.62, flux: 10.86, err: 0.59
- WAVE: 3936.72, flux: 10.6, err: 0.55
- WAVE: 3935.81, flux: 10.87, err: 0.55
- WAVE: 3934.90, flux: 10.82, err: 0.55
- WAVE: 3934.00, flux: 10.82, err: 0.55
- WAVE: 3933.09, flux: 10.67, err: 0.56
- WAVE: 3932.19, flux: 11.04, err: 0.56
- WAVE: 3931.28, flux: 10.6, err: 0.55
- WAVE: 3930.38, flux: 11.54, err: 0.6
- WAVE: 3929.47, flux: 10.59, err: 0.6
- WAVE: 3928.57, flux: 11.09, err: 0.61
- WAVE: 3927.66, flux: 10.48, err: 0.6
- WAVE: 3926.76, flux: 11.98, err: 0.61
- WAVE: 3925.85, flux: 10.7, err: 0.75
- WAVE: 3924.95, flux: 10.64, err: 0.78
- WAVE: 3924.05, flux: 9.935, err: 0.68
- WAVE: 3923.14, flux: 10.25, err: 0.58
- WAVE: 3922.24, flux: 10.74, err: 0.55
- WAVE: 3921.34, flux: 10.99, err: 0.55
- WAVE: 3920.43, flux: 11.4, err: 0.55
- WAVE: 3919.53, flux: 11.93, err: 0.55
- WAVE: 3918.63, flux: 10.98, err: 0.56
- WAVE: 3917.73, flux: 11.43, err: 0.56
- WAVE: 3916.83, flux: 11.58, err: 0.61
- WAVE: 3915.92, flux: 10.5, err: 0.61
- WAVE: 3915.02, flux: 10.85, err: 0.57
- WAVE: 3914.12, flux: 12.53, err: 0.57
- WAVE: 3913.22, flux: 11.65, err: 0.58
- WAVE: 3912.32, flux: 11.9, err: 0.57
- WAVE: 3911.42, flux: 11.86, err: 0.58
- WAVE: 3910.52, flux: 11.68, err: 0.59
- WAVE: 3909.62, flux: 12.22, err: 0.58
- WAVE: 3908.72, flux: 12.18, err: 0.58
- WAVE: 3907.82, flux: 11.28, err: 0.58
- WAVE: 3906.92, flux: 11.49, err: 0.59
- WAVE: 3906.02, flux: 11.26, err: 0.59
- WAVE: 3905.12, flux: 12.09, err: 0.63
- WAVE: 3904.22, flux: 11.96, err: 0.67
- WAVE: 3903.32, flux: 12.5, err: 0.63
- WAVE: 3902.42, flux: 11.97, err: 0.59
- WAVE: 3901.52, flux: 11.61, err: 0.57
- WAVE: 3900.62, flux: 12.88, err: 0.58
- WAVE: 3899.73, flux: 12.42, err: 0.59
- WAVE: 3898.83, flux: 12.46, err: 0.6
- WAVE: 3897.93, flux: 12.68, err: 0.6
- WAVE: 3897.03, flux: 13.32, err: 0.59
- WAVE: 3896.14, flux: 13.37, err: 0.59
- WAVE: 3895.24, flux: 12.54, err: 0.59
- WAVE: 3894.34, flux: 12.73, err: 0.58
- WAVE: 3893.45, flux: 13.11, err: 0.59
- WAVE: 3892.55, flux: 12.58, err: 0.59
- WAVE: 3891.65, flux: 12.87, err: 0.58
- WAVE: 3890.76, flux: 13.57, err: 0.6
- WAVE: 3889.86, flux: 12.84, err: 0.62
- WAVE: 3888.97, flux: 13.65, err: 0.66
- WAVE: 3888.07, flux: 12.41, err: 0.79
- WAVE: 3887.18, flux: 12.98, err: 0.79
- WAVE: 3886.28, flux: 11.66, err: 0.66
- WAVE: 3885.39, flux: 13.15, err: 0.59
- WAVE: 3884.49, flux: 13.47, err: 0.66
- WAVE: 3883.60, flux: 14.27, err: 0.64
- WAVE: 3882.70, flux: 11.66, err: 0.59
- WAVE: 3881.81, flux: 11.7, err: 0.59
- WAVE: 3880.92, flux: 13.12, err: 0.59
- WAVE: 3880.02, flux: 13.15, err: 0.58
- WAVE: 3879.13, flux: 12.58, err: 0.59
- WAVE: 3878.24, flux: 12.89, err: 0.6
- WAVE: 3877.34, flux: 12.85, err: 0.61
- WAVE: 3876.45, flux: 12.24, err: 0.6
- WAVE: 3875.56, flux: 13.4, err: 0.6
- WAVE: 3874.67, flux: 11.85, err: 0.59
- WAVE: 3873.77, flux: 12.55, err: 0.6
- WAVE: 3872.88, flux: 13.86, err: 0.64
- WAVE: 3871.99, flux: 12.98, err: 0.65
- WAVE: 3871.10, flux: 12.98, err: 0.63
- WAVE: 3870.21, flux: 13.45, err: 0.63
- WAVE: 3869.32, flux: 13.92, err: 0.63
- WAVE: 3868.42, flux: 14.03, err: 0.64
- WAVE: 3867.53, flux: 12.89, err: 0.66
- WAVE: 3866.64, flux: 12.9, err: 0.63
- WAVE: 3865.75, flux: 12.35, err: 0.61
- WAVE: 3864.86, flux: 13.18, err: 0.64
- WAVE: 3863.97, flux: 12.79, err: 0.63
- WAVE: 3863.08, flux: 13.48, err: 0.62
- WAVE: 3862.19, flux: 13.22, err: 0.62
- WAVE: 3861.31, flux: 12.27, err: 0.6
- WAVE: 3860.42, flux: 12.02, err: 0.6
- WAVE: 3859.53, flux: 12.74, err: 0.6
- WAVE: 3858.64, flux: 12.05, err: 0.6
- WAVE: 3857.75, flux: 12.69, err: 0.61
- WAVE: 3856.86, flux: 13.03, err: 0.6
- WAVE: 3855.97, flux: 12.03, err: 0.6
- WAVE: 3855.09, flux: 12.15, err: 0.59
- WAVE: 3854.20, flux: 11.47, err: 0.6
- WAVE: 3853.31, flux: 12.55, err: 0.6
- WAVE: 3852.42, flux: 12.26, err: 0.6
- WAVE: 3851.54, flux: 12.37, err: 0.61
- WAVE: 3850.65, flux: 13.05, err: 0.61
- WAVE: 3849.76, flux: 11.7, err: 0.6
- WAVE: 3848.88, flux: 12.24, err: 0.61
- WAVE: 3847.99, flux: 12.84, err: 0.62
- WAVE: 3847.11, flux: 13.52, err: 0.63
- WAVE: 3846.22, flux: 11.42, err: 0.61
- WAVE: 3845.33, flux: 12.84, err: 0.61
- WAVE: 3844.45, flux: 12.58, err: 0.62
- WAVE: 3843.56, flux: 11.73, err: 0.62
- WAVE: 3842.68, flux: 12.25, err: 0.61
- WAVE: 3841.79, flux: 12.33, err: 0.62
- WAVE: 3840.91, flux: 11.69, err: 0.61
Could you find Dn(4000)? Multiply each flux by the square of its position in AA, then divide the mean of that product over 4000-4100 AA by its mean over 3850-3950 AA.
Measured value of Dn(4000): 0.95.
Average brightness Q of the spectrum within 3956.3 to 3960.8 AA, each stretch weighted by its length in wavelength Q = 11.6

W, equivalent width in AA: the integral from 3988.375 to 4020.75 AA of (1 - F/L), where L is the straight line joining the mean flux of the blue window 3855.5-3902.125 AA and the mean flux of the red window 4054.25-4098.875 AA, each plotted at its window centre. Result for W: 3.4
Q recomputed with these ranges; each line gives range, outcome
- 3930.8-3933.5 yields 10.8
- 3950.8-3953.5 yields 12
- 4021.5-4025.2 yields 10.8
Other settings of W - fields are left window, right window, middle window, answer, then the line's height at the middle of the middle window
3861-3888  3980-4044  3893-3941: 2.6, 12.2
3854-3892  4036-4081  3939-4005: 1.4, 11.5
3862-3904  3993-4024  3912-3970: 2.1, 11.7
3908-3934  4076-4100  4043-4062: 2.0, 11.4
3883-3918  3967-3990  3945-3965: 0.6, 11.8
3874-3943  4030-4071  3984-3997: 0.3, 11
